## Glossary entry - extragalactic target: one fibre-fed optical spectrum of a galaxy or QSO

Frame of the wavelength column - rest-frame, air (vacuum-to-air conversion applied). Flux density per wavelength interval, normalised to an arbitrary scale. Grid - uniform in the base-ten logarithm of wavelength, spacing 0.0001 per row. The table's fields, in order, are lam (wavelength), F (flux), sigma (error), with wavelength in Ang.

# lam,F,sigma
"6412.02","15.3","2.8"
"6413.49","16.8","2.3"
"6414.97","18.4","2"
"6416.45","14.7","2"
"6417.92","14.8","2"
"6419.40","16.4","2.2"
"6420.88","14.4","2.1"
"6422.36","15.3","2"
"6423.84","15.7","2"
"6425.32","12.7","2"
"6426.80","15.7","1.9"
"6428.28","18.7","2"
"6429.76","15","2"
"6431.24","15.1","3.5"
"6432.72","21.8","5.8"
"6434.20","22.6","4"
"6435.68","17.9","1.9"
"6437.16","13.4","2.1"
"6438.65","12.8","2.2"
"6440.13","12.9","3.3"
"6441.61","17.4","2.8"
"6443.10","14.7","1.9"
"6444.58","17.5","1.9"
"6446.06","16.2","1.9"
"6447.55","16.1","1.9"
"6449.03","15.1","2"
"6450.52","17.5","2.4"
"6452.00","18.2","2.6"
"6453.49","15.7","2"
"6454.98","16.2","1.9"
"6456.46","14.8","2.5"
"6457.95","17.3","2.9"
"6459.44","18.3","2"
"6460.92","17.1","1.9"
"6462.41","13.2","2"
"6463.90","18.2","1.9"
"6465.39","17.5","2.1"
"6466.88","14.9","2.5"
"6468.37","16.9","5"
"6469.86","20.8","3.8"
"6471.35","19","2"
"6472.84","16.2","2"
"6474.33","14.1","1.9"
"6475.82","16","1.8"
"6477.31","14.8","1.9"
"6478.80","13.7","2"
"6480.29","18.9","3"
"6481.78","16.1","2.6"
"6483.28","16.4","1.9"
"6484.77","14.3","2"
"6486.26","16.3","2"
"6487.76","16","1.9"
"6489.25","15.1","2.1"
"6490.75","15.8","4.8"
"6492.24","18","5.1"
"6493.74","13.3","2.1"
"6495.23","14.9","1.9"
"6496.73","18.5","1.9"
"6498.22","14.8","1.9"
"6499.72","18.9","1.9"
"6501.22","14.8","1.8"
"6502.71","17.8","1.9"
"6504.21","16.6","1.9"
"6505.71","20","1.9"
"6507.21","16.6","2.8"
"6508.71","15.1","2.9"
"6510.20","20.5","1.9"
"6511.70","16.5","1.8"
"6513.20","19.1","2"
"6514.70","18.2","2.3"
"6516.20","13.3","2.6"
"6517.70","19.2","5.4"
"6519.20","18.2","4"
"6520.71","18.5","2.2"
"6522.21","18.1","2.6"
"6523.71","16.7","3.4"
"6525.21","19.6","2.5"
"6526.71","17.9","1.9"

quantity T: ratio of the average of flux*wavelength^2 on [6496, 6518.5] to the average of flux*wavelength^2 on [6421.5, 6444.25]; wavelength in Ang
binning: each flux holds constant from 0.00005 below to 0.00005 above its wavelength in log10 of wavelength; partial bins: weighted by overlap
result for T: 1.10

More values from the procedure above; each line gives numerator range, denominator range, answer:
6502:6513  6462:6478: 1.08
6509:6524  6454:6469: 1.10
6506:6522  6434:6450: 1.14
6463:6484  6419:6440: 1.05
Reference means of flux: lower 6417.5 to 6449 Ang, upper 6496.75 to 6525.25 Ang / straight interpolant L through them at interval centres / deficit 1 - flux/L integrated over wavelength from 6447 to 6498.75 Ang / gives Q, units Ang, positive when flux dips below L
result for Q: 1.46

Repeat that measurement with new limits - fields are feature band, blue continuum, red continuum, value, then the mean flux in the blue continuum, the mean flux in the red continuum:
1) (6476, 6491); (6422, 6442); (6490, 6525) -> 1.0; 16.2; 17.1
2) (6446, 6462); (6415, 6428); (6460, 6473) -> 0.1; 15.3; 17.1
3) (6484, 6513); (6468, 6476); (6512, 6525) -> 1.6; 17.3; 17.7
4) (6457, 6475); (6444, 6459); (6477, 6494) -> -0.8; 16.5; 15.8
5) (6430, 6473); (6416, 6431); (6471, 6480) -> -3.3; 15.3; 15.7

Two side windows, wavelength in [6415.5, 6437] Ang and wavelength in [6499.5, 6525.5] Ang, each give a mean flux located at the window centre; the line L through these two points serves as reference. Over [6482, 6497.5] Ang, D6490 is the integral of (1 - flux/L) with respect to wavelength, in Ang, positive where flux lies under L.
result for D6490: 1.3 Ang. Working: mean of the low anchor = 16.4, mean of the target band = 15.9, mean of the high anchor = 17.6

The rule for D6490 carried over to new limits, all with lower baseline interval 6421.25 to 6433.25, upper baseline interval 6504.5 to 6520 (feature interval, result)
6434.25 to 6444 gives 0.5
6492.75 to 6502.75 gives 0.8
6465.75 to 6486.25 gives 0.8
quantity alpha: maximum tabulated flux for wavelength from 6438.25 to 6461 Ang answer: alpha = 18.3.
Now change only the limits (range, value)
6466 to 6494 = 20.8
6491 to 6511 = 20.5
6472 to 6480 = 16.2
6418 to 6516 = 22.6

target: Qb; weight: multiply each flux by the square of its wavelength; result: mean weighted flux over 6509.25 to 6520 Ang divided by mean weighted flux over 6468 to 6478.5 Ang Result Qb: 1.08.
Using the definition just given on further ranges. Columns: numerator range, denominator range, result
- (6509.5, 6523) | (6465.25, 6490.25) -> 1.12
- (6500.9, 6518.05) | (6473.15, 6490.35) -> 1.12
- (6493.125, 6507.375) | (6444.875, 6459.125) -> 1.03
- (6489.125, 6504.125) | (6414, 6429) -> 1.06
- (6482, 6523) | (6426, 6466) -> 1.04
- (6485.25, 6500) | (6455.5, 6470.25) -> 0.96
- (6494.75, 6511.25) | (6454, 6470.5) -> 1.04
